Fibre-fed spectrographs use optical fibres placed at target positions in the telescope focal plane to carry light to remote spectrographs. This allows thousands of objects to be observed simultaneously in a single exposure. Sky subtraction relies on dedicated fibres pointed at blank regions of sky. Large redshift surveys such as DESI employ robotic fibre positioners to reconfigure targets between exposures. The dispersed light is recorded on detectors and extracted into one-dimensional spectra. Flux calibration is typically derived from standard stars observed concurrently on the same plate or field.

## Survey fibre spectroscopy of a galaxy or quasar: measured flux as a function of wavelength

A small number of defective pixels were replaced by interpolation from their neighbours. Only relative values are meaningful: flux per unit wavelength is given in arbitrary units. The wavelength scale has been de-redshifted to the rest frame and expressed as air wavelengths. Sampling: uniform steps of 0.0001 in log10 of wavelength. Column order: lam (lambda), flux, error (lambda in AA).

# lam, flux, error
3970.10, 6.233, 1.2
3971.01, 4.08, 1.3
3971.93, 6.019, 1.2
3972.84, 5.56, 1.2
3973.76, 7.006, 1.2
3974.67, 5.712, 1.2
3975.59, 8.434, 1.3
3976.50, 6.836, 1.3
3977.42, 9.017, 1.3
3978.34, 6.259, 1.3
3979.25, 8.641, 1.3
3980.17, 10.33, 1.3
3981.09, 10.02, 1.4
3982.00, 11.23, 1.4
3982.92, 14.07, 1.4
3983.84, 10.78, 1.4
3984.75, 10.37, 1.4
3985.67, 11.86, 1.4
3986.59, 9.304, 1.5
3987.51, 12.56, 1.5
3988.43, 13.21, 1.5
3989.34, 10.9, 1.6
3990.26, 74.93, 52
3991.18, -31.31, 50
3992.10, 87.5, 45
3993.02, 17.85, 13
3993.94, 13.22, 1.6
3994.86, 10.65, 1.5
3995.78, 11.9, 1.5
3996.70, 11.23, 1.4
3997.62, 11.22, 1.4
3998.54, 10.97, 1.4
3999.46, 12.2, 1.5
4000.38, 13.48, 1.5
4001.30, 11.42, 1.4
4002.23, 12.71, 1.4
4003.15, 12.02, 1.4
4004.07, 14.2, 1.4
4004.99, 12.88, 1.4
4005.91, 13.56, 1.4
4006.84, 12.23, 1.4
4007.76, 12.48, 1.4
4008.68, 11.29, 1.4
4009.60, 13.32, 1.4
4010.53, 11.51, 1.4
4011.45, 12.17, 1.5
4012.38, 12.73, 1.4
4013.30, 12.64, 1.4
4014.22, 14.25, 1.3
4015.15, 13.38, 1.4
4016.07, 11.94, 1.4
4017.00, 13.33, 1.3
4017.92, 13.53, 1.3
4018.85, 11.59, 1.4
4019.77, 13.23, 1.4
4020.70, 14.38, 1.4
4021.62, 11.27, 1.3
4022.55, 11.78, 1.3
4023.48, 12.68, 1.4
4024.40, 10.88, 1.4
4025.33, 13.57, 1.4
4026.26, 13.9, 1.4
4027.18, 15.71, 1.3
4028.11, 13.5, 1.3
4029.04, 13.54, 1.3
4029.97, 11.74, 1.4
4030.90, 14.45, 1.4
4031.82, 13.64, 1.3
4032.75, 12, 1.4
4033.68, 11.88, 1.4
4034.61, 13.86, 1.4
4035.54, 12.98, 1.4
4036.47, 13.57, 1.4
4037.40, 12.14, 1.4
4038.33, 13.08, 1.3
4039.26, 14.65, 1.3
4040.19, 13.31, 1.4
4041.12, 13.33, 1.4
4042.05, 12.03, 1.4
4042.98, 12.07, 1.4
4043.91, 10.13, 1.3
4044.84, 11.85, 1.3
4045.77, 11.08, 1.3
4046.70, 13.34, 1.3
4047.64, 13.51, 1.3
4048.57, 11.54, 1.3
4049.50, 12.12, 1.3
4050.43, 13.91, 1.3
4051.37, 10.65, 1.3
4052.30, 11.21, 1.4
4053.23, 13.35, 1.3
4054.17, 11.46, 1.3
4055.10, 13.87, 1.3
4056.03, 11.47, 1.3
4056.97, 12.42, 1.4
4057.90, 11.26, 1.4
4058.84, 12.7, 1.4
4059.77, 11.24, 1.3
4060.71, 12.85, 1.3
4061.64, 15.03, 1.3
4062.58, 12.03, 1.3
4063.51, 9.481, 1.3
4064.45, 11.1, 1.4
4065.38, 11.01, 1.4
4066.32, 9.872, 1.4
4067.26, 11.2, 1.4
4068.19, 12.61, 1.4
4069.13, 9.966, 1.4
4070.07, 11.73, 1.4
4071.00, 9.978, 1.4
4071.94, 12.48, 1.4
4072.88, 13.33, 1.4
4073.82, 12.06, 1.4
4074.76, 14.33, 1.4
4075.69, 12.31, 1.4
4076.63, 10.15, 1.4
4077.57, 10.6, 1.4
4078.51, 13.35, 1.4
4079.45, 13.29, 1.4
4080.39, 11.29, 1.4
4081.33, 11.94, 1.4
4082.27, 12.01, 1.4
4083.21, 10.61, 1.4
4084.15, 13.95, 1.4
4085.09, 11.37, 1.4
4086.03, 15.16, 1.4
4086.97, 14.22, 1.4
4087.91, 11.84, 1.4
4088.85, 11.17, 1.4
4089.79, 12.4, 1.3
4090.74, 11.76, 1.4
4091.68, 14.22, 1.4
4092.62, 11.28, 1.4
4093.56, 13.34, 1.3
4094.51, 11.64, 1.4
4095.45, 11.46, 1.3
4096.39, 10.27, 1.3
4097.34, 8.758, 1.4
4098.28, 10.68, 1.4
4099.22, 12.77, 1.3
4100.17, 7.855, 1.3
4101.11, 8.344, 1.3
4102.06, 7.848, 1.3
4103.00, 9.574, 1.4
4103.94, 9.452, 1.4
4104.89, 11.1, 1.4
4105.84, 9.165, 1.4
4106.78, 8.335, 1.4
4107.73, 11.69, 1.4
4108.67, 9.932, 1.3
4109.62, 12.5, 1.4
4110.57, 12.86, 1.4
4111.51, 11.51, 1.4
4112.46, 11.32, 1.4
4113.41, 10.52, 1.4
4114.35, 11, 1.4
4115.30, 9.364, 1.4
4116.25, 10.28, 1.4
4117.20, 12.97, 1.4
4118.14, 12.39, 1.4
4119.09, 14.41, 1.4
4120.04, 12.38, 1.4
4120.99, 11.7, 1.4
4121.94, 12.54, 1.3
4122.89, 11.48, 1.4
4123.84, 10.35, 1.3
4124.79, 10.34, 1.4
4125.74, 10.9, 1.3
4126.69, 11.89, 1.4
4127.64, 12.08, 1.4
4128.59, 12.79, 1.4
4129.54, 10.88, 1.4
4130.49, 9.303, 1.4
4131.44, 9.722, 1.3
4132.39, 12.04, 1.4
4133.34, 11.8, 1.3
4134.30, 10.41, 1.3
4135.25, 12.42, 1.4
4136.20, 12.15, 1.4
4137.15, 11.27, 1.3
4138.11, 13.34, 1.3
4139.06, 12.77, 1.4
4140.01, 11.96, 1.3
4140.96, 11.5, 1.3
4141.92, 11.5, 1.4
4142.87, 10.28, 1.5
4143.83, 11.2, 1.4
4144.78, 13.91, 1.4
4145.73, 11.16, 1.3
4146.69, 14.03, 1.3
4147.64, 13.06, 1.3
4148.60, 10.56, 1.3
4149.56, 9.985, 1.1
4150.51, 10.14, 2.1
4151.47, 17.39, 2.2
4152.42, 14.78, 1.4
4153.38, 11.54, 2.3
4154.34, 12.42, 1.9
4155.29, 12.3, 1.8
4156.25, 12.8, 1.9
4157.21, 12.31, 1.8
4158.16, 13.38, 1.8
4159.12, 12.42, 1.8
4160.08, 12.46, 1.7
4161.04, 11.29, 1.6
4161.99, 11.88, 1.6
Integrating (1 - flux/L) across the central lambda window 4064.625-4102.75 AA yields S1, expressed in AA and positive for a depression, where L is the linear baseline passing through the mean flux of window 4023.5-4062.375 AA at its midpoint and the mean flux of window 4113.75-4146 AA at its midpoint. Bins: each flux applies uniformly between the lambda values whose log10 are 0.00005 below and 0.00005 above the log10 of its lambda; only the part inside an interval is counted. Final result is 1.9 AA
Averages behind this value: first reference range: 12.7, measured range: 11.6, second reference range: 11.6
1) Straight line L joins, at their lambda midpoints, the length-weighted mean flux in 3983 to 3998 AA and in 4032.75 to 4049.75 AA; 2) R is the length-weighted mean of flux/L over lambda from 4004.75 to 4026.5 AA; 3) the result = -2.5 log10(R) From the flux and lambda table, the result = 0.20 mag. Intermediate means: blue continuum 17.8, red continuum 12.6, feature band 12.7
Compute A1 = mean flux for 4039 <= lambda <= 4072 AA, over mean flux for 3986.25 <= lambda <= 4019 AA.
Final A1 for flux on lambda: 0.79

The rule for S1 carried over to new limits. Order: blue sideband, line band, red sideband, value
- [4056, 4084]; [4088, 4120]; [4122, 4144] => 1.7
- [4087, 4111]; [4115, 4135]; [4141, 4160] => 0.3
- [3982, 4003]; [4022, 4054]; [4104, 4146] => 4.1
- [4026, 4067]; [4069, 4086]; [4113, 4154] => 0.2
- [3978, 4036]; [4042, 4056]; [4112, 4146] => 1.0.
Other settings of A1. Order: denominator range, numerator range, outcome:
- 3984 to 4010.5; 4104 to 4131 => 0.72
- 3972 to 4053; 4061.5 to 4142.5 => 0.88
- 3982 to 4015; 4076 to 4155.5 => 0.77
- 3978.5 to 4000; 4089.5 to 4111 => 0.68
